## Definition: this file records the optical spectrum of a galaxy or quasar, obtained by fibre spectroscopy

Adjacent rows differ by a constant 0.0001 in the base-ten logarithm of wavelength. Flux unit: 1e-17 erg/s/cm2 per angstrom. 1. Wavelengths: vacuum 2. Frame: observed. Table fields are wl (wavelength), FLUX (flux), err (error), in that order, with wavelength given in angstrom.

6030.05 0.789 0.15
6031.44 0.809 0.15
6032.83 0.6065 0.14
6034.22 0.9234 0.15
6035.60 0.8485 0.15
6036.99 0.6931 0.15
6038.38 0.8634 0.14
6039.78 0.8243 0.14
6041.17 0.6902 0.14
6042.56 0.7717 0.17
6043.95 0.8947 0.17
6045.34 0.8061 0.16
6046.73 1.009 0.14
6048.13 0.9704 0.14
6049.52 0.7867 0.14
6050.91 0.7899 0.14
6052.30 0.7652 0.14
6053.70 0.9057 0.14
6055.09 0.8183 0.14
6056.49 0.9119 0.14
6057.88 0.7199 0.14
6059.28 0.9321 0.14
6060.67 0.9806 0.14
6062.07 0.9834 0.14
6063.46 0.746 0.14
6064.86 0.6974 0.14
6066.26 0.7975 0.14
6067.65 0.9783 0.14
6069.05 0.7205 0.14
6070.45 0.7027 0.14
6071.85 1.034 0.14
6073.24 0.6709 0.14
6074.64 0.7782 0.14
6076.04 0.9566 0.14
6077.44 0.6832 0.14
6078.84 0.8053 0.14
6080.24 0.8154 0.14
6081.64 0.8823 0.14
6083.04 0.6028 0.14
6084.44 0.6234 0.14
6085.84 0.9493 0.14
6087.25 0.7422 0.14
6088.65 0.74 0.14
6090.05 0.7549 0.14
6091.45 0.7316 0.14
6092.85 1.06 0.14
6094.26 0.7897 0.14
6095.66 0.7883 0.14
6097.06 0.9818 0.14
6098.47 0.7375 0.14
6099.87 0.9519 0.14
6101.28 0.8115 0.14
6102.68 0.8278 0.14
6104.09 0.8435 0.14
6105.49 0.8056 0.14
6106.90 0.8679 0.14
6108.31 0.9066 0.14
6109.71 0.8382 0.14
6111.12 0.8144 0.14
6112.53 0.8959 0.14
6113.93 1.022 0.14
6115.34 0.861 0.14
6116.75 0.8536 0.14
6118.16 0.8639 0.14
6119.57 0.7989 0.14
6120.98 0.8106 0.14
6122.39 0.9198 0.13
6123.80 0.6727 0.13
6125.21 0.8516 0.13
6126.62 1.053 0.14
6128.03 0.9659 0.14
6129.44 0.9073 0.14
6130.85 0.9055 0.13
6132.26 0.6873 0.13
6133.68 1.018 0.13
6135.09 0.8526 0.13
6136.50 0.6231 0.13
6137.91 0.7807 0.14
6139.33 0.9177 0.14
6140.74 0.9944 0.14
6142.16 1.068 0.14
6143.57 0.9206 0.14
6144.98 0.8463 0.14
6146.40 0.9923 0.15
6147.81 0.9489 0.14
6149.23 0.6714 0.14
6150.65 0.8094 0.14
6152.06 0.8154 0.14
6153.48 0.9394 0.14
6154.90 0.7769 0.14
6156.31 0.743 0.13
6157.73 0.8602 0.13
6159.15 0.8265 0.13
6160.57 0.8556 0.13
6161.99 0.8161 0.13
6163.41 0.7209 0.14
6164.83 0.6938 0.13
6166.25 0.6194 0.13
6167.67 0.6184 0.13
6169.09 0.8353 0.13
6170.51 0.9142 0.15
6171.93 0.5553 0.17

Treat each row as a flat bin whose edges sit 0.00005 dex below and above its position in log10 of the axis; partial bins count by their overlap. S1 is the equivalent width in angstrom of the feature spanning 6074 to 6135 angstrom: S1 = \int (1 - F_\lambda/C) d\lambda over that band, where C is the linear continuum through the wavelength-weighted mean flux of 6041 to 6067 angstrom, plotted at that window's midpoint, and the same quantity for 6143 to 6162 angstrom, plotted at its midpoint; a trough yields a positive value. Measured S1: 0.2 angstrom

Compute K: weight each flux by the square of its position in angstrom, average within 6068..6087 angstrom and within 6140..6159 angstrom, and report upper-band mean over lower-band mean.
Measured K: 1.1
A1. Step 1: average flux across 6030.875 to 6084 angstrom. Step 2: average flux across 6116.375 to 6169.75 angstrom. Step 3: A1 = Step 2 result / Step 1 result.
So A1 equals 1.02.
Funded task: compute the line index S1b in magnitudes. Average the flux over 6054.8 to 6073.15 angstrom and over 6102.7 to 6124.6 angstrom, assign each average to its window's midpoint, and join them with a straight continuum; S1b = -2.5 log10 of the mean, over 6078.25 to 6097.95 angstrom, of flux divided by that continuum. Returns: 0.056 mag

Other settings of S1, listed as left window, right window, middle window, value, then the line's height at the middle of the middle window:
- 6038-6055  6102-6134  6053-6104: 1.7 angstrom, 0.851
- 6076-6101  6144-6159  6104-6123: -1.0 angstrom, 0.821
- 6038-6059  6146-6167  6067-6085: 0.8 angstrom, 0.828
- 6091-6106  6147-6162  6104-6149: -2.1 angstrom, 0.838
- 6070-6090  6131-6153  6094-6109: -0.7 angstrom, 0.813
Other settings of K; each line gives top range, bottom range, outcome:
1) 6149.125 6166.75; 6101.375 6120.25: 0.93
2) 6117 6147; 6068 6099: 1.11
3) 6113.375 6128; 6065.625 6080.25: 1.09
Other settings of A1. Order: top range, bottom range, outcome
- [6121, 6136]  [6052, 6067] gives 1.04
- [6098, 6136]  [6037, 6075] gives 1.04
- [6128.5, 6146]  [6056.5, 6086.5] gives 1.08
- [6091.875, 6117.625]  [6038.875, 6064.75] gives 1.03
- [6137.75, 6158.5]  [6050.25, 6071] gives 1.05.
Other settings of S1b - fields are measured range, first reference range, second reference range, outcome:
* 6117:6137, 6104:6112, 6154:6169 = -0.051 mag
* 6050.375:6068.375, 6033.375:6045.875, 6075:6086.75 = -0.064 mag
